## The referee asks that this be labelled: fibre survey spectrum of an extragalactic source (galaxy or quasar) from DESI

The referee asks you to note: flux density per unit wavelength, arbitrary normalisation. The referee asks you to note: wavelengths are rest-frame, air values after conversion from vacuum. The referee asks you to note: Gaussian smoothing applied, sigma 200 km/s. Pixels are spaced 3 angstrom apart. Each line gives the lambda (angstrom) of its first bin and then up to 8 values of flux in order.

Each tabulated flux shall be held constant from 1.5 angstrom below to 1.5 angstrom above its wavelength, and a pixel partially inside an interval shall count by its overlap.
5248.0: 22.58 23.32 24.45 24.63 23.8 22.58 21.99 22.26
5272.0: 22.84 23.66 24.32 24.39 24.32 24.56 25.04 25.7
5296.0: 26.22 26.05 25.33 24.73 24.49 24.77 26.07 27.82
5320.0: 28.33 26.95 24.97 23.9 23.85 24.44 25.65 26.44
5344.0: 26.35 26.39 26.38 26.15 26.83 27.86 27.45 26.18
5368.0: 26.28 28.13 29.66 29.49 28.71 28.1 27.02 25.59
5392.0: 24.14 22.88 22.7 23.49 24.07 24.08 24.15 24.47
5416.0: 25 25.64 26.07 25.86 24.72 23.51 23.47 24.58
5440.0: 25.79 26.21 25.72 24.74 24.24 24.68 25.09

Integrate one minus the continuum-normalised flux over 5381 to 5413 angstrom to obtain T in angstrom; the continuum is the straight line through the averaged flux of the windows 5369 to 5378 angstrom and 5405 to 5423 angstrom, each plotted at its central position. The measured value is 2.3 angstrom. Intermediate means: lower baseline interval 28.9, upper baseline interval 24.8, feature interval 24.7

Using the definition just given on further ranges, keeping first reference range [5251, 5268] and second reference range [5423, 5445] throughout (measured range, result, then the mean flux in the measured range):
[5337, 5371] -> -3.3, 26.6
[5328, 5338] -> -0.1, 24.3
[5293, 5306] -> -1.0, 25.6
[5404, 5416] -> 0.2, 24.3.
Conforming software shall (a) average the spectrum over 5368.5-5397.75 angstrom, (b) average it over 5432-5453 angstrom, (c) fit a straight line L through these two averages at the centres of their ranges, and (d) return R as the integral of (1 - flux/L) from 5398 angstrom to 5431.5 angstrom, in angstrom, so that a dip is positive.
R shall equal 1.6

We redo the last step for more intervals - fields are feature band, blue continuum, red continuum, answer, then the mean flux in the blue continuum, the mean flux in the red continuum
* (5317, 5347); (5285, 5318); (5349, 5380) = 0.7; 25.5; 27.5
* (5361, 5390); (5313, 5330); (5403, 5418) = -2.9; 26.4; 24.4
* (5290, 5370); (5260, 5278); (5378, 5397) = -4.7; 22.9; 26.1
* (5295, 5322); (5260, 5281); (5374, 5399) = -2.0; 23.1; 26.4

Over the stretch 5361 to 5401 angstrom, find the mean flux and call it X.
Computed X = 26.5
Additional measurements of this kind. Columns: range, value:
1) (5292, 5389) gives 26.4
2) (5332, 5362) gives 26.2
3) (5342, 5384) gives 27.4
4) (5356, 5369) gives 27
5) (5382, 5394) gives 26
